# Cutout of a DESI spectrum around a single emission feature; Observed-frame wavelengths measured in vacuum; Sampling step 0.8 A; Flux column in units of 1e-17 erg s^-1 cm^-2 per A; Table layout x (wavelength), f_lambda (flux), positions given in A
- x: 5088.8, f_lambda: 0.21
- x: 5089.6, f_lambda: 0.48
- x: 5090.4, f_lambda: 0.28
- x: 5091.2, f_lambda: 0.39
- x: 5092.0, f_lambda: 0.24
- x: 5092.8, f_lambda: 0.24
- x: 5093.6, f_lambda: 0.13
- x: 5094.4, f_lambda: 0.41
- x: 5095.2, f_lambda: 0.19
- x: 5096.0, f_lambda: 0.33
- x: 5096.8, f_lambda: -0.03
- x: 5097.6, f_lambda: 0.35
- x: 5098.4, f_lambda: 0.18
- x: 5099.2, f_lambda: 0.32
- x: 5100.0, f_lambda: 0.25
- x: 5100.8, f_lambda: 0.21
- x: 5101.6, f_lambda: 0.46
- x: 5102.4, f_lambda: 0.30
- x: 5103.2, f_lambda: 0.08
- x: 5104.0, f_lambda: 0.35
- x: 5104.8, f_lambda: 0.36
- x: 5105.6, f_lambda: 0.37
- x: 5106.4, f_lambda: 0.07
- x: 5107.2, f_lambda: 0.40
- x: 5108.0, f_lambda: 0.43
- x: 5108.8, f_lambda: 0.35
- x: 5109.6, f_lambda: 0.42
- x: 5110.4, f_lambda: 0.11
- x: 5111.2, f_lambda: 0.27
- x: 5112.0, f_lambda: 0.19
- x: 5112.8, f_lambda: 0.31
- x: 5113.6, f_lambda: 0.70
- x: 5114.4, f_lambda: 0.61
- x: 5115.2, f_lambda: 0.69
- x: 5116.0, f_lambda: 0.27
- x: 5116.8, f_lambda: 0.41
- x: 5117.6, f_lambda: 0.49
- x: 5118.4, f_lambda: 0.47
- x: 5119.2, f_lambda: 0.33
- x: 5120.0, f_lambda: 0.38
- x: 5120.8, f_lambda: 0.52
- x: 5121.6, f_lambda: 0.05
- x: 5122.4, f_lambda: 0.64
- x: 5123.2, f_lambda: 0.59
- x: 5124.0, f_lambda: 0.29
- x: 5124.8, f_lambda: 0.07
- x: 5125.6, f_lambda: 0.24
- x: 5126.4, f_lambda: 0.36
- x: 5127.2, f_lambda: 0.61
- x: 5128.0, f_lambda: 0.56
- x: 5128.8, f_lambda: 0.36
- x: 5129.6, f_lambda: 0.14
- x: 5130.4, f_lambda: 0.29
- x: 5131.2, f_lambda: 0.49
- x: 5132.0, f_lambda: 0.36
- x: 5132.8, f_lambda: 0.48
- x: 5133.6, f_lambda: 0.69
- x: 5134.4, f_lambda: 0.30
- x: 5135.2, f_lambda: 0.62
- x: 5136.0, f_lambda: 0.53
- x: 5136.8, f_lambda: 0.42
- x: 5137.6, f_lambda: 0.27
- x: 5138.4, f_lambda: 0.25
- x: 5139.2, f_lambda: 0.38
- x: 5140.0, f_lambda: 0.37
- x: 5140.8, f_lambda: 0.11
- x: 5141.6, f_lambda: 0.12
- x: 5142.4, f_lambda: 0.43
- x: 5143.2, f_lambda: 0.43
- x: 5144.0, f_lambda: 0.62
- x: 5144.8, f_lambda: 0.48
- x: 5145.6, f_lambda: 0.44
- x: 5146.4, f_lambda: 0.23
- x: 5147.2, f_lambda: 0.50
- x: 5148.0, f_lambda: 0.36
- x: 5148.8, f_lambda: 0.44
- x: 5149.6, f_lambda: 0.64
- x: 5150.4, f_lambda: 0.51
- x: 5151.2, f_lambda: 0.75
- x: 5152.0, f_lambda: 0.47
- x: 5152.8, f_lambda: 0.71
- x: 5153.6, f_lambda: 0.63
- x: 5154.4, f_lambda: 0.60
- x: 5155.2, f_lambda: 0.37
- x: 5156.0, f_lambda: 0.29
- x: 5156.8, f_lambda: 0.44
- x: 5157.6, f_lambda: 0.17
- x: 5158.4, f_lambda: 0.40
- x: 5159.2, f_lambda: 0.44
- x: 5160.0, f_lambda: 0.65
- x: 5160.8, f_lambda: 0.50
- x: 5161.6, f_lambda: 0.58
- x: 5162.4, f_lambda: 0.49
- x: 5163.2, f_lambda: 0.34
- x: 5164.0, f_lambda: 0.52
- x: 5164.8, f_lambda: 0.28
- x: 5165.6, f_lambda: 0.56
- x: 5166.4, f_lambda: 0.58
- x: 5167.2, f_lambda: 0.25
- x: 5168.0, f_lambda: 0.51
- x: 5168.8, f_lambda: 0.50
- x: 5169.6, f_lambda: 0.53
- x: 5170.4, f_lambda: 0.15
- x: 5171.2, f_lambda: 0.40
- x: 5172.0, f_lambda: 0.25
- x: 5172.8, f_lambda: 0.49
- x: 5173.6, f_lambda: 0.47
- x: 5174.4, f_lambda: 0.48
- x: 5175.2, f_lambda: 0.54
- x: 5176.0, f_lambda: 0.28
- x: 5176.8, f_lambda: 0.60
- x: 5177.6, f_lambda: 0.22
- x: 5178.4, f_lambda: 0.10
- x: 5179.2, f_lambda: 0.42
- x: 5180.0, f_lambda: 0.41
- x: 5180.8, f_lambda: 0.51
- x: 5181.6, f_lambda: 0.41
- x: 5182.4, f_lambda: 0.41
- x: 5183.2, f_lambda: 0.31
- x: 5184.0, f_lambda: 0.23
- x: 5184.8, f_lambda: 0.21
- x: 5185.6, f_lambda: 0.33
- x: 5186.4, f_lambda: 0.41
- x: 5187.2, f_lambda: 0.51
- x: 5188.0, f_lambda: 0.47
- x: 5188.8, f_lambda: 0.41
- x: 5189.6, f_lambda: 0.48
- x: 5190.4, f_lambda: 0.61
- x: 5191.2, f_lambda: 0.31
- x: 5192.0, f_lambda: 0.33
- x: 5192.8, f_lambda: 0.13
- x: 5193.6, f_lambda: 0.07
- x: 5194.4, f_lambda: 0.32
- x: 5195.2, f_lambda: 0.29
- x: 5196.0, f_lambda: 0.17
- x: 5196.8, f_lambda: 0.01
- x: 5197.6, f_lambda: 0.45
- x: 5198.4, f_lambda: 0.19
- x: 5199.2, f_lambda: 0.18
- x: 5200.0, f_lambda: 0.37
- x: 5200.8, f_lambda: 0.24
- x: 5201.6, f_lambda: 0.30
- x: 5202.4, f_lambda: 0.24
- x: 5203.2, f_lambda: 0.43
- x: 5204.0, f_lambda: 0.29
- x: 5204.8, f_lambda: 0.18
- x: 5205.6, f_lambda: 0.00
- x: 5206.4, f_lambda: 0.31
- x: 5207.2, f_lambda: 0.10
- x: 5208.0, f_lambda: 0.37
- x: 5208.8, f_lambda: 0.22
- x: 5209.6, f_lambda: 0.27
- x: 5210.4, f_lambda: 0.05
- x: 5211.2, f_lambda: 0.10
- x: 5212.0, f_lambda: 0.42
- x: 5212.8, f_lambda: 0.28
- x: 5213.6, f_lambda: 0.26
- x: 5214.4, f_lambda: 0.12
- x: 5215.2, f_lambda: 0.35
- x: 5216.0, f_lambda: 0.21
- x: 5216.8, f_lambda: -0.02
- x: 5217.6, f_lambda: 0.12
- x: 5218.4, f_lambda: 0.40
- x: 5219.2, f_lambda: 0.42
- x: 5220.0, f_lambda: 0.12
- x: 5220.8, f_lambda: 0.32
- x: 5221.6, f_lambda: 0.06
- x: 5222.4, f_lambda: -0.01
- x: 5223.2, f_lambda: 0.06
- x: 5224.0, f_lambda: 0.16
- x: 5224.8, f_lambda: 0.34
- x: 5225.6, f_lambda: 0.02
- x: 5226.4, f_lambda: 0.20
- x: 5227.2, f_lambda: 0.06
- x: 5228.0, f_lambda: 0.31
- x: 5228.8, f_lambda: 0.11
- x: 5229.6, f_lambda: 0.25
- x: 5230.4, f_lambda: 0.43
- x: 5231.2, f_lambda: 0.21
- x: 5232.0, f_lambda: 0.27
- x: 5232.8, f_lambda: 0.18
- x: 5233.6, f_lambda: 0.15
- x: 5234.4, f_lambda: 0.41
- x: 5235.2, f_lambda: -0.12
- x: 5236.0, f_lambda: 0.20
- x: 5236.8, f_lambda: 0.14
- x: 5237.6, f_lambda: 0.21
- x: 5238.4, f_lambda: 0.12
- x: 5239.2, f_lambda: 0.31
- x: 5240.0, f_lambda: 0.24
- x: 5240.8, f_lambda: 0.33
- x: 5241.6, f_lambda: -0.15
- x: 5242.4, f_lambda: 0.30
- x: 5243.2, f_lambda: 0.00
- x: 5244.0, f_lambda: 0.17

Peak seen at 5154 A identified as C III] 1909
